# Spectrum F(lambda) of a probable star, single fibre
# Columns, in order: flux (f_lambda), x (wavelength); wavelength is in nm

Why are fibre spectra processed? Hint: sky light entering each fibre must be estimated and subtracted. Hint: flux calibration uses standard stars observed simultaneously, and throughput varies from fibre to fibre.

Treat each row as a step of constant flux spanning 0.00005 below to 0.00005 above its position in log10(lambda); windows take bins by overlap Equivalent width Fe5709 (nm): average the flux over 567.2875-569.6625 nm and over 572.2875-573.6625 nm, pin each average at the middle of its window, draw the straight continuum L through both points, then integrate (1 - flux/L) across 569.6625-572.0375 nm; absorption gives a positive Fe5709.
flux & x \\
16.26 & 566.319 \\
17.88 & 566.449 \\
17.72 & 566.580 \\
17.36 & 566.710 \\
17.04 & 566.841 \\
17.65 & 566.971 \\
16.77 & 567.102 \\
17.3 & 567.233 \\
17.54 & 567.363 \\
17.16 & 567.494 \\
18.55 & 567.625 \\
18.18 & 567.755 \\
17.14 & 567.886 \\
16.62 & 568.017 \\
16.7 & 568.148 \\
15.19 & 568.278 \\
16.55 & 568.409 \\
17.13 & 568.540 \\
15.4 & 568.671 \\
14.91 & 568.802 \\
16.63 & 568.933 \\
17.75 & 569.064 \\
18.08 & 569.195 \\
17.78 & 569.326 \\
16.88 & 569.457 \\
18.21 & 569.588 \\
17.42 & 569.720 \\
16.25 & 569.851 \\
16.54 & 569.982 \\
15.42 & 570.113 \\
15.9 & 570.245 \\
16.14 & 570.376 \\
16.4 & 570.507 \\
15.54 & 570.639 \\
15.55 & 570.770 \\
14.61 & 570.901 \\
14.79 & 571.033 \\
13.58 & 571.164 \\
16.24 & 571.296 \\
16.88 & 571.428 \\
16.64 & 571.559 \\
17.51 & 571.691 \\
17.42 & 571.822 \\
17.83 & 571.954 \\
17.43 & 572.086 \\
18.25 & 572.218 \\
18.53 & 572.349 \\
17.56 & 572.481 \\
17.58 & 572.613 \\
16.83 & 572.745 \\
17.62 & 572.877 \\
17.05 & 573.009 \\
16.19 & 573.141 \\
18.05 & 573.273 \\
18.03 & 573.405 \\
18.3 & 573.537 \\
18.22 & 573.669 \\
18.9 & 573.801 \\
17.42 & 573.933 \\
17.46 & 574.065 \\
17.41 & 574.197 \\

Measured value 0.16 nm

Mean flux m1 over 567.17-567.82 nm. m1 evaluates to 17.8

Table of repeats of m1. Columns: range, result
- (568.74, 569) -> 15.8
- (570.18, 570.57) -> 16.2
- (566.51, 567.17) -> 17.3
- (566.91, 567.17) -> 17.1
